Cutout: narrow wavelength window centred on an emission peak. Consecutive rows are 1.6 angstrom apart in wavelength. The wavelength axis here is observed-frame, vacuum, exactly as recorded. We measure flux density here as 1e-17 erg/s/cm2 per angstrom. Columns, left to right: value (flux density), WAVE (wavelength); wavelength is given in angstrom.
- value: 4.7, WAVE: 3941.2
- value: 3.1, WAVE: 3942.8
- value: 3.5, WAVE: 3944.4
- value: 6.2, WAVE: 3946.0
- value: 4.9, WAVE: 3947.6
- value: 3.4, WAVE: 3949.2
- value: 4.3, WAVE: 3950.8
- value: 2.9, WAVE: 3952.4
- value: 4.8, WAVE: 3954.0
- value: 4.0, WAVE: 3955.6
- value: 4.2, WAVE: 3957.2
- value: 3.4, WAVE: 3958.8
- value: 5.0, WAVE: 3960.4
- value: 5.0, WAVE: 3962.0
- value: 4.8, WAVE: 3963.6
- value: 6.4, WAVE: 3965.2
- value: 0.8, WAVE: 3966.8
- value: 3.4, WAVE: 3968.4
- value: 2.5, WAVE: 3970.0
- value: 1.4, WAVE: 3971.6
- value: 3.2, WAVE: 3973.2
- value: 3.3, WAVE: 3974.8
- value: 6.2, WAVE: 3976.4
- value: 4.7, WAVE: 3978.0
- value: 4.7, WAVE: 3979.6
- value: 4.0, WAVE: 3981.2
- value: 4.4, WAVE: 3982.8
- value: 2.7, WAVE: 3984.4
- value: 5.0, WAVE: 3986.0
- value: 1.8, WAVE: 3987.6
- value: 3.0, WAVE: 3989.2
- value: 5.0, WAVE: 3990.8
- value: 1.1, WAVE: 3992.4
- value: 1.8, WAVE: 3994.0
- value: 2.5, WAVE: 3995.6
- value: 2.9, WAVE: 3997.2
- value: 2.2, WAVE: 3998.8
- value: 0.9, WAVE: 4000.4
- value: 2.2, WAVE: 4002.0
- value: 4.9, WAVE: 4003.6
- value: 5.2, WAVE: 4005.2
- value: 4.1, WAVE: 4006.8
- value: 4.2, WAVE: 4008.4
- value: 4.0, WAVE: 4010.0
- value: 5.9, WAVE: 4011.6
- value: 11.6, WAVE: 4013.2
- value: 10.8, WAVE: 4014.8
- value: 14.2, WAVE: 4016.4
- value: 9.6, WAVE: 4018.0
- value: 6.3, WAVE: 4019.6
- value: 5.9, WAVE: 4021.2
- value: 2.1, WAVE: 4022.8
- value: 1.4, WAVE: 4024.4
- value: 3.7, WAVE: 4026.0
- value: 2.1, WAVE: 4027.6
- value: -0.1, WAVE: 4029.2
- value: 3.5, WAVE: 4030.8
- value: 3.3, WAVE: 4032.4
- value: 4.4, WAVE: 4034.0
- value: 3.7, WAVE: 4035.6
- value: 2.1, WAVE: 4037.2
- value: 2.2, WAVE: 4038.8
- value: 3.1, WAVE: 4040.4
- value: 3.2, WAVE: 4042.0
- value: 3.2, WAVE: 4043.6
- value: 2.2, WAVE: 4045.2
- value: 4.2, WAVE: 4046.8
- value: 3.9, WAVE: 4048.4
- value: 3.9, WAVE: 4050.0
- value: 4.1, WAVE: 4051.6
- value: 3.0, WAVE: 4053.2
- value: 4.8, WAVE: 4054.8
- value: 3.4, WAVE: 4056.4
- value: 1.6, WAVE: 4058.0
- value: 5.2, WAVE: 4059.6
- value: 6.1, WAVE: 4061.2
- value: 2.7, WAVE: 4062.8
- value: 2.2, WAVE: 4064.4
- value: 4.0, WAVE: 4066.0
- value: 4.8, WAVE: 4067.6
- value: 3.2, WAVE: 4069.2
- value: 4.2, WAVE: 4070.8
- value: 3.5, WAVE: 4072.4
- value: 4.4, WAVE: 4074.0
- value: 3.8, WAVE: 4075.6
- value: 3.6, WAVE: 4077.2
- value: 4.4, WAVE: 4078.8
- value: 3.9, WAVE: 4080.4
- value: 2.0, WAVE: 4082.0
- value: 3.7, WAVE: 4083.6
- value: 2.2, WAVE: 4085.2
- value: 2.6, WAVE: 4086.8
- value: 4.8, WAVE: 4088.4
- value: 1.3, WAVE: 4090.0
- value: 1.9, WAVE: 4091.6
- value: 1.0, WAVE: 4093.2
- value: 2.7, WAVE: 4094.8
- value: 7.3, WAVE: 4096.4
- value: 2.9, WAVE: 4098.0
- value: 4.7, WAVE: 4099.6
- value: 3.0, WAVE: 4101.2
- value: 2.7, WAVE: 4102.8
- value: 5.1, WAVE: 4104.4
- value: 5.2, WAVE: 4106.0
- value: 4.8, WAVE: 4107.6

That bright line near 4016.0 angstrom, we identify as [O II] 3727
